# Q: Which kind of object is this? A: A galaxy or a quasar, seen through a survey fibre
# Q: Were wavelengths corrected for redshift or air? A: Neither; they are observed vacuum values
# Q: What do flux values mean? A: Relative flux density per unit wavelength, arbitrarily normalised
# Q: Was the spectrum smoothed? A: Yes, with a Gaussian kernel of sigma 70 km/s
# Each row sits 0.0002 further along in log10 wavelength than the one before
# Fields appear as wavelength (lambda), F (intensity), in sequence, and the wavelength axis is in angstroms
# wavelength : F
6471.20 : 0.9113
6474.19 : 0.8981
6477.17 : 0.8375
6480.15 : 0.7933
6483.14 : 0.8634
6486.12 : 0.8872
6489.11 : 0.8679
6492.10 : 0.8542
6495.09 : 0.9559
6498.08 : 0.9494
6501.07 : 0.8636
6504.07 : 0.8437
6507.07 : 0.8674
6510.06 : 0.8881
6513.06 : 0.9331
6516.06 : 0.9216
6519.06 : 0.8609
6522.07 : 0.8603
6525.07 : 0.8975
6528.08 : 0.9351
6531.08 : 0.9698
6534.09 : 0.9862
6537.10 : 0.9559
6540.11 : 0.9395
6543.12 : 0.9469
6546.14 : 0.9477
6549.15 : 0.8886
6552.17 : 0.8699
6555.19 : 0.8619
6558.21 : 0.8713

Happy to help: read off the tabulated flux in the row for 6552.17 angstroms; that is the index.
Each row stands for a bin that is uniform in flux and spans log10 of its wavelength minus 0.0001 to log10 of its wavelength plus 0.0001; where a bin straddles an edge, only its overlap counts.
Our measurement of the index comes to 0.8699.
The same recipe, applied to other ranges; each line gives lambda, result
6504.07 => 0.8437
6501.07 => 0.8636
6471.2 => 0.9113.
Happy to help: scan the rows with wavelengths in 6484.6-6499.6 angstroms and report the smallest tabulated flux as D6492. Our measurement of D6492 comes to 0.8542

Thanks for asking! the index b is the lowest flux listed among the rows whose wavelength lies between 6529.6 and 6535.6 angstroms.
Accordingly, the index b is 0.9698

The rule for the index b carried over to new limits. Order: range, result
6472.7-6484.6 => 0.7933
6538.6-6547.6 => 0.9395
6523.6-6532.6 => 0.8975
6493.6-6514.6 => 0.8437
